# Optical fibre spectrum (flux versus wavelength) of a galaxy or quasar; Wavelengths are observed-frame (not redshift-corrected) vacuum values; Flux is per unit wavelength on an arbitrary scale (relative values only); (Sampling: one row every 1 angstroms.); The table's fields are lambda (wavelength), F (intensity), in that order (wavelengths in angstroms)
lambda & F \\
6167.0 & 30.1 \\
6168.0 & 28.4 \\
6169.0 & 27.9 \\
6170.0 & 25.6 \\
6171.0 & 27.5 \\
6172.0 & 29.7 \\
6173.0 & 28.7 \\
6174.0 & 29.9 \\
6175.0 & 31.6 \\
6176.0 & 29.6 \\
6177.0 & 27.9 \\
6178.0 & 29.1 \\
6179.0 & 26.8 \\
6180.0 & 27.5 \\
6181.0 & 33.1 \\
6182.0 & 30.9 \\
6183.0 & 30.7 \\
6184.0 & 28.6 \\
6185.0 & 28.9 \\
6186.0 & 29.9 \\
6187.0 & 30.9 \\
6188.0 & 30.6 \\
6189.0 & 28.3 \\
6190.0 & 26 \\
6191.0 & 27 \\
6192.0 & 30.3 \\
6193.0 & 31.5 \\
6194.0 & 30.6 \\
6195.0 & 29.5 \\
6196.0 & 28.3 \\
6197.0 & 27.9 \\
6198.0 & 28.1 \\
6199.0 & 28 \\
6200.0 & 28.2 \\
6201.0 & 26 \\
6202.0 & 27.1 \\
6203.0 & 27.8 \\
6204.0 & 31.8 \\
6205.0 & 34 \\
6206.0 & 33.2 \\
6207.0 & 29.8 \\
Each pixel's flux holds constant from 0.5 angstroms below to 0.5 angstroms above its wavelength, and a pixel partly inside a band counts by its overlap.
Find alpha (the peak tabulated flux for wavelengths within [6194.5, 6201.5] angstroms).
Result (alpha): 29.5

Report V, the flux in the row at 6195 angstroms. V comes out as 29.5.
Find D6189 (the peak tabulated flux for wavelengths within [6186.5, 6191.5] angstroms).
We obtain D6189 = 30.9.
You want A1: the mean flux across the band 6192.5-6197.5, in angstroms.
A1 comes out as 29.6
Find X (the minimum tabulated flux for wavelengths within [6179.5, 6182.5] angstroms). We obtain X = 27.5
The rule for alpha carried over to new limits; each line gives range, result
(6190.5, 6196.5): 31.5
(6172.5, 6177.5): 31.6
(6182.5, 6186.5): 30.7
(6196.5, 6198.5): 28.1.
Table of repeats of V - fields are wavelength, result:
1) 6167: 30.1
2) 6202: 27.1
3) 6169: 27.9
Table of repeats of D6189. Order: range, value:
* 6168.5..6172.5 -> 29.7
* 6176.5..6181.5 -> 33.1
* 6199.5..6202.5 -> 28.2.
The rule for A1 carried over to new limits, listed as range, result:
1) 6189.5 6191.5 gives 26.5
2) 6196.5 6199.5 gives 28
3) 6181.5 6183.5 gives 30.8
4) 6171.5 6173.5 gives 29.2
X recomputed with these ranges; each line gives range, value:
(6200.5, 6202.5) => 26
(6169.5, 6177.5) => 25.6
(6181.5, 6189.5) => 28.3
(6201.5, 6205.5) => 27.1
